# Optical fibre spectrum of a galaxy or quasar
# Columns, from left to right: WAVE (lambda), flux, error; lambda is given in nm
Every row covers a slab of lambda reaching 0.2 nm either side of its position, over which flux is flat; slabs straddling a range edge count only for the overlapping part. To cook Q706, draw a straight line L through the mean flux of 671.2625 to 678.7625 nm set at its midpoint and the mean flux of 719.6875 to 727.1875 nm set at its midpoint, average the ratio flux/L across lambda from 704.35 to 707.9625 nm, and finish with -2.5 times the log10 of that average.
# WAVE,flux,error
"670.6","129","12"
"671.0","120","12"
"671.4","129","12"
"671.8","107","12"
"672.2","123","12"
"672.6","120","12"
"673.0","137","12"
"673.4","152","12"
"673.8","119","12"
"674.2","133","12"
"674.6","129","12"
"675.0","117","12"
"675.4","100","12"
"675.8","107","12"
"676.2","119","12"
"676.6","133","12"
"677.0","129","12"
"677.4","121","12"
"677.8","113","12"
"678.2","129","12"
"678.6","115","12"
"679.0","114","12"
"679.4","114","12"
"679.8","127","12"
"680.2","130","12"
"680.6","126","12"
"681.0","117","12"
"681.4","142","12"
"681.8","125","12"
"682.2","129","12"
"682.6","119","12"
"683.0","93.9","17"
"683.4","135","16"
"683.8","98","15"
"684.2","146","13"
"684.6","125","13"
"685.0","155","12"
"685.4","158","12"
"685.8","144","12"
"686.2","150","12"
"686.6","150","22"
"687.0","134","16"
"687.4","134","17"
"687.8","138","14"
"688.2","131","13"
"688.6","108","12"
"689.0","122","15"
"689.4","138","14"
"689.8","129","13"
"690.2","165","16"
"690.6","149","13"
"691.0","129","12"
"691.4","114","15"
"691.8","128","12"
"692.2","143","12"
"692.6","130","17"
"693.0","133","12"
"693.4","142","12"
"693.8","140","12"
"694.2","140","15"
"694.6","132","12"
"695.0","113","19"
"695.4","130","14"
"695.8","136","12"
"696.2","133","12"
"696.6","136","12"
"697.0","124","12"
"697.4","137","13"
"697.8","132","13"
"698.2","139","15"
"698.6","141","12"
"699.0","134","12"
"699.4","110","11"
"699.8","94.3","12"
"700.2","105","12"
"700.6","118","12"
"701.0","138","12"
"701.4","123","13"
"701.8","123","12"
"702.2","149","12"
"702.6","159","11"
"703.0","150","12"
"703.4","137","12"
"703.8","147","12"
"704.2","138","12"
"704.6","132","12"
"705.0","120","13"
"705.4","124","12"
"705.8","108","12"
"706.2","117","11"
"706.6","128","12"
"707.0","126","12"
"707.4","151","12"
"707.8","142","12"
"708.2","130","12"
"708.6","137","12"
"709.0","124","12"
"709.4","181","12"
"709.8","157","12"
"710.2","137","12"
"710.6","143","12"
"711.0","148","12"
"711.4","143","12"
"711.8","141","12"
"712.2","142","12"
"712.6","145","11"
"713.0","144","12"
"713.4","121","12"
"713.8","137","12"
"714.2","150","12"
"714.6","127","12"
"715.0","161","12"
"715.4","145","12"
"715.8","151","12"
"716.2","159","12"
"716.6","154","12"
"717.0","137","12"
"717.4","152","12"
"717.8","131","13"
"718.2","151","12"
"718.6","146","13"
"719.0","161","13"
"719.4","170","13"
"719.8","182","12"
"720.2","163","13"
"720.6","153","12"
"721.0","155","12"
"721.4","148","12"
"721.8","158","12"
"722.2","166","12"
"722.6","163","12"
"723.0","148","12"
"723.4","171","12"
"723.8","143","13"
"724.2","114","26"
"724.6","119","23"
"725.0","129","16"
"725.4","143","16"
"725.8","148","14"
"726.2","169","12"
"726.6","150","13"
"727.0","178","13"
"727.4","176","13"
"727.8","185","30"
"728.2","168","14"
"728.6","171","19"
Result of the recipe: 0.11 mag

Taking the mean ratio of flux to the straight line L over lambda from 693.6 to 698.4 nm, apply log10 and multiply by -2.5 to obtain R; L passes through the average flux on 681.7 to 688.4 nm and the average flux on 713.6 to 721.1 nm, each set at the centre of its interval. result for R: 0.06 mag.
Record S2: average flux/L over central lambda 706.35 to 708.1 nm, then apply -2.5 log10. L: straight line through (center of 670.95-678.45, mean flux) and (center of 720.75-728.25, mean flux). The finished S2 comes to 0.06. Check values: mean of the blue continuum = 123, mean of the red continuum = 154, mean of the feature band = 136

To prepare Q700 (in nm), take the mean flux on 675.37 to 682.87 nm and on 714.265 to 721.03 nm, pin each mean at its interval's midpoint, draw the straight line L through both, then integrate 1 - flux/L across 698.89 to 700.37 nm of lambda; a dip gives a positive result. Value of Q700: 0.31 nm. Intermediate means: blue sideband 122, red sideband 153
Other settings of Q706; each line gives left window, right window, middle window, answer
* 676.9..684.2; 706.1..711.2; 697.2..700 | 0.06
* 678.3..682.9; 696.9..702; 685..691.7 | -0.12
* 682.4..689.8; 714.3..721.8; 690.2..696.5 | 0.02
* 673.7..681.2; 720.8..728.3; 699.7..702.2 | 0.14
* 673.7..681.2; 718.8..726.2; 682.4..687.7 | -0.07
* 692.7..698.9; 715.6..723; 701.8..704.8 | -0.02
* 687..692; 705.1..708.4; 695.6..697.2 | -0.01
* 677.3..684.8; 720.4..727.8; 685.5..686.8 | -0.18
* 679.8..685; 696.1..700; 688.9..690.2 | -0.08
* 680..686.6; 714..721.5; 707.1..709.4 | 0.05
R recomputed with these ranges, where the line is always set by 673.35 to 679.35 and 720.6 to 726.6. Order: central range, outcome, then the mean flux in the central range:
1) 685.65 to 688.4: -0.10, 140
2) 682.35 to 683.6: 0.08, 116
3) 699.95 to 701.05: 0.16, 117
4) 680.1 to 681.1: -0.01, 124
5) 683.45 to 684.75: 0.01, 124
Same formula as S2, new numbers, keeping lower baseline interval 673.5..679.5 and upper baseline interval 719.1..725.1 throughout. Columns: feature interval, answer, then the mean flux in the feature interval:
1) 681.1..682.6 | -0.046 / 129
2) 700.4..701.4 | 0.087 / 127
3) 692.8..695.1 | -0.014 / 134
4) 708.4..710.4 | -0.027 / 147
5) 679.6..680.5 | -0.048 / 128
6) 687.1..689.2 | 0.012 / 127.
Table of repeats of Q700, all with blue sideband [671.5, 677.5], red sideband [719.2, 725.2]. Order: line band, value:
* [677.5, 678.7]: 0.056 nm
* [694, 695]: 0.029 nm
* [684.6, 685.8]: -0.180 nm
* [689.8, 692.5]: -0.076 nm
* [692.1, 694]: -0.041 nm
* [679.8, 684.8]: 0.155 nm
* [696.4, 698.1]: 0.054 nm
